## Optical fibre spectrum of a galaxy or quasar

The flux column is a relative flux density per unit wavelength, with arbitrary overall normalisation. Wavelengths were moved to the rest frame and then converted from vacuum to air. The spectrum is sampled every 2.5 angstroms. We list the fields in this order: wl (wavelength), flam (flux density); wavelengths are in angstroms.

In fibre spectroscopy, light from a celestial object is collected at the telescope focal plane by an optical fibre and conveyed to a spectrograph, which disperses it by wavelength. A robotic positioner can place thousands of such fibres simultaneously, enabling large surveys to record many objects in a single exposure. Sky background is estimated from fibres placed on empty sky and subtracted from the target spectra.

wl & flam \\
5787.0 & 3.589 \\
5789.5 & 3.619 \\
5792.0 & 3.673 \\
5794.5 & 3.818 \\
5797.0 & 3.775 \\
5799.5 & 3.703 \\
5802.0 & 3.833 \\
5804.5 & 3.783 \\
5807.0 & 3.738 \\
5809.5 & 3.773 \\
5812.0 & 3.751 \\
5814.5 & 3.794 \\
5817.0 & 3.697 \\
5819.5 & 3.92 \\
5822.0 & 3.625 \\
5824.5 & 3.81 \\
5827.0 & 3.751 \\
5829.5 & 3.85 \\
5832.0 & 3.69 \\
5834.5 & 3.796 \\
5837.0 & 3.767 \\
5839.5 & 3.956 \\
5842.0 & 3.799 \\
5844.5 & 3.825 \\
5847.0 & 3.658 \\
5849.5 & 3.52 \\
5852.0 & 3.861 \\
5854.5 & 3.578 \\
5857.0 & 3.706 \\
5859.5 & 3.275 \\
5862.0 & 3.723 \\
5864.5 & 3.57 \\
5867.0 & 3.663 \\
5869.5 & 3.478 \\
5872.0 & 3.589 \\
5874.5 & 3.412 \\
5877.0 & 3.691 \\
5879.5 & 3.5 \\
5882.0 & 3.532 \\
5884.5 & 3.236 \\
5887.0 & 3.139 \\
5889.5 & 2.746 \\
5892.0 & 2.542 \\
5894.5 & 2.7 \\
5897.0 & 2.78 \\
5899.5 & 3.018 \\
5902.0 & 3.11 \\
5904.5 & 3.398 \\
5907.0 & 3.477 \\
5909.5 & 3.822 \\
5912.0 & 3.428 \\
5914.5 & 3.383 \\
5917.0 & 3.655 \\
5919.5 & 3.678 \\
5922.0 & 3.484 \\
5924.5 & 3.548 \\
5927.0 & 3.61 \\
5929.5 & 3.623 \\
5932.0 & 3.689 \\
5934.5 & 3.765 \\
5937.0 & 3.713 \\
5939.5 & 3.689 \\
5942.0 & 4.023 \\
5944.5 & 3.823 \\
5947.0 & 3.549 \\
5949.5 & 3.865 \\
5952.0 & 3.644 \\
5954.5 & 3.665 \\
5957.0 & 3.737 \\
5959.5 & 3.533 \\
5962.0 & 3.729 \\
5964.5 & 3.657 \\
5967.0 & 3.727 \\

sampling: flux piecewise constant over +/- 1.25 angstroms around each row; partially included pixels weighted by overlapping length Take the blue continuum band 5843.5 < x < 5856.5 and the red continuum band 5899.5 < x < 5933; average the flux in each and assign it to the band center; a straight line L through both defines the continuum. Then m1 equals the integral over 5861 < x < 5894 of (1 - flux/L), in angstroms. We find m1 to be 2.4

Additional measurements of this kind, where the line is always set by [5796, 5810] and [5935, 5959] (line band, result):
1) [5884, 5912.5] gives 4.9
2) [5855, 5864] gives 0.4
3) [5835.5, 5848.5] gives -0.1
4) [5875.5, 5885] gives 0.6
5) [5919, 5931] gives 0.5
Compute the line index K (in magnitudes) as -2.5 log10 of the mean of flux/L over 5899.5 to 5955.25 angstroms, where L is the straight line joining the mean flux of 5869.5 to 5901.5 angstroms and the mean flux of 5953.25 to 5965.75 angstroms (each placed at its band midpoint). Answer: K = -0.05 mag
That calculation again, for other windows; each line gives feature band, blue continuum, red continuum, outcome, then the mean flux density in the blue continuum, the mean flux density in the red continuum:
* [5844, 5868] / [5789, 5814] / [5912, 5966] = 0.03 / 3.75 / 3.66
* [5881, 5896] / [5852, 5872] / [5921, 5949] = 0.22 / 3.59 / 3.69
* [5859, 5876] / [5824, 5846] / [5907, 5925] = 0.05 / 3.8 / 3.57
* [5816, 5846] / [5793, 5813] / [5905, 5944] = -0.01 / 3.77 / 3.64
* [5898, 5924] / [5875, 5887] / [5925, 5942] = 0.05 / 3.45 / 3.7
